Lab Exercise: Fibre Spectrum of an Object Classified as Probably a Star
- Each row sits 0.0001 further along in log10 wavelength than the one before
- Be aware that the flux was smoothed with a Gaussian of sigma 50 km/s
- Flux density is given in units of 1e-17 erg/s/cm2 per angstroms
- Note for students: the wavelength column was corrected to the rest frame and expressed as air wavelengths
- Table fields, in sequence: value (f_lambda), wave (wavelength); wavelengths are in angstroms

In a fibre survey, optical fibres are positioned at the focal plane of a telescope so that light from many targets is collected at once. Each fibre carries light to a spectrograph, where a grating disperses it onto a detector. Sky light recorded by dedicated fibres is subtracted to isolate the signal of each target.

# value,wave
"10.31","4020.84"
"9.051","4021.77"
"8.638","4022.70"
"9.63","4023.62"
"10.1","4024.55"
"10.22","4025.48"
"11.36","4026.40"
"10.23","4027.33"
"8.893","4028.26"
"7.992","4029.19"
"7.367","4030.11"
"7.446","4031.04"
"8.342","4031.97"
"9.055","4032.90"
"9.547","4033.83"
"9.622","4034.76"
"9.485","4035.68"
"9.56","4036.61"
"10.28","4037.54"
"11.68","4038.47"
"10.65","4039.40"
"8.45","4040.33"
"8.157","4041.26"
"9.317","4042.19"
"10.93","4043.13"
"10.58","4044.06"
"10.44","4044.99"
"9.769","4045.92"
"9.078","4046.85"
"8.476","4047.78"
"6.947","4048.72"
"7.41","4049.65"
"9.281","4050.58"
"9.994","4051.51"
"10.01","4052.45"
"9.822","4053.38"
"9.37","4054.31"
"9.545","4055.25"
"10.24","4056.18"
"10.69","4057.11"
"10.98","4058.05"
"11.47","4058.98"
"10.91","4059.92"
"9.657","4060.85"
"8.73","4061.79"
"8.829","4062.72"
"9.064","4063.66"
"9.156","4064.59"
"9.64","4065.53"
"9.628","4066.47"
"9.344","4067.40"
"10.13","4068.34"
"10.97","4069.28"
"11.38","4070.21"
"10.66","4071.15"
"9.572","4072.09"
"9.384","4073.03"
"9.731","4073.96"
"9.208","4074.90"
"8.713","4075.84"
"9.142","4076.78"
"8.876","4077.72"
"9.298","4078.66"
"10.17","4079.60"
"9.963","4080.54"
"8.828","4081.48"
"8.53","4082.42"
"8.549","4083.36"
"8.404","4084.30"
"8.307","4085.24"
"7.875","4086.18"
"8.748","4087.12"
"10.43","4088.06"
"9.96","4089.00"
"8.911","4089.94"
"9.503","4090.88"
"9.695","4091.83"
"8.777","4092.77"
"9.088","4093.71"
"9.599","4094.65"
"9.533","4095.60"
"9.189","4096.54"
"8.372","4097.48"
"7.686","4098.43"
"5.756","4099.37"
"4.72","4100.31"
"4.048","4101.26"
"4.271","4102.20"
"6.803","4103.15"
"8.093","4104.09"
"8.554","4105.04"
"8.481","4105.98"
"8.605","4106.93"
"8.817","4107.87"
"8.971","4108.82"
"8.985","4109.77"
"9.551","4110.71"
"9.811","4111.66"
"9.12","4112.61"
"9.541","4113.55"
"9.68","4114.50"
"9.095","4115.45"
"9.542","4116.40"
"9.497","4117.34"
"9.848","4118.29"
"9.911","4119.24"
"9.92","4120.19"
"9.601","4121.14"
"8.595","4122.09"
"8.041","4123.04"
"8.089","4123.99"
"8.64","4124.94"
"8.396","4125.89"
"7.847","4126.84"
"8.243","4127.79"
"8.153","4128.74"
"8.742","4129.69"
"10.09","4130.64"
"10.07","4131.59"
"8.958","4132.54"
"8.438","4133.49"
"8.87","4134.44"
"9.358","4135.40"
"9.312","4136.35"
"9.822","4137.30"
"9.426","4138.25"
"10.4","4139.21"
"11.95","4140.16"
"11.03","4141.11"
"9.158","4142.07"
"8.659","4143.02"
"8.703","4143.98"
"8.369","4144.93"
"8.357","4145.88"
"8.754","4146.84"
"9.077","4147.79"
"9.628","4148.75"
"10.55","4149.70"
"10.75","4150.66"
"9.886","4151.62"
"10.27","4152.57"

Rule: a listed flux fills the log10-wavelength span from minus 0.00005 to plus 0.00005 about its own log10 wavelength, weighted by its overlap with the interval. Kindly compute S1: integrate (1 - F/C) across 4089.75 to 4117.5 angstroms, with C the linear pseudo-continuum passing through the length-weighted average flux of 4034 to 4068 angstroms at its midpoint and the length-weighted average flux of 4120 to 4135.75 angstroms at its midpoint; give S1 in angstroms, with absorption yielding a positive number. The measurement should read 2.1 angstroms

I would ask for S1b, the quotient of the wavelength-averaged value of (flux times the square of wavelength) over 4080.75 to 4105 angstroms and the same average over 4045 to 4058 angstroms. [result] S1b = 0.89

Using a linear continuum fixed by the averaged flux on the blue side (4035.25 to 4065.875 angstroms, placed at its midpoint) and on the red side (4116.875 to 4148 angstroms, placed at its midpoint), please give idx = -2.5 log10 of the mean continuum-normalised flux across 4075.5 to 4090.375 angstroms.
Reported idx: 0.05 mag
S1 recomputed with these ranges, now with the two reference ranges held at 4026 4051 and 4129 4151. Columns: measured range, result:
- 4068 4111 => 2.9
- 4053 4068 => -0.8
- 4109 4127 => 0.5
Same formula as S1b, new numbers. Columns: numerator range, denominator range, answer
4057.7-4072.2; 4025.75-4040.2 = 1.08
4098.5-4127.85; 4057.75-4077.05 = 0.87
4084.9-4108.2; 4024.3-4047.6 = 0.88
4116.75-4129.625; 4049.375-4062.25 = 0.92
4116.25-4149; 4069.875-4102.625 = 1.08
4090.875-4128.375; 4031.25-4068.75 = 0.91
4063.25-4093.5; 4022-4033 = 1.06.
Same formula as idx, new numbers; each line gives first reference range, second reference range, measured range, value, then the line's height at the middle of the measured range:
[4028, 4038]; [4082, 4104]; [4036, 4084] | -0.130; 8.54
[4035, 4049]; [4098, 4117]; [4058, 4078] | -0.090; 8.99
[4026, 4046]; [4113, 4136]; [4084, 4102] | 0.115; 9.21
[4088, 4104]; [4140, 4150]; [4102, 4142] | -0.042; 8.71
